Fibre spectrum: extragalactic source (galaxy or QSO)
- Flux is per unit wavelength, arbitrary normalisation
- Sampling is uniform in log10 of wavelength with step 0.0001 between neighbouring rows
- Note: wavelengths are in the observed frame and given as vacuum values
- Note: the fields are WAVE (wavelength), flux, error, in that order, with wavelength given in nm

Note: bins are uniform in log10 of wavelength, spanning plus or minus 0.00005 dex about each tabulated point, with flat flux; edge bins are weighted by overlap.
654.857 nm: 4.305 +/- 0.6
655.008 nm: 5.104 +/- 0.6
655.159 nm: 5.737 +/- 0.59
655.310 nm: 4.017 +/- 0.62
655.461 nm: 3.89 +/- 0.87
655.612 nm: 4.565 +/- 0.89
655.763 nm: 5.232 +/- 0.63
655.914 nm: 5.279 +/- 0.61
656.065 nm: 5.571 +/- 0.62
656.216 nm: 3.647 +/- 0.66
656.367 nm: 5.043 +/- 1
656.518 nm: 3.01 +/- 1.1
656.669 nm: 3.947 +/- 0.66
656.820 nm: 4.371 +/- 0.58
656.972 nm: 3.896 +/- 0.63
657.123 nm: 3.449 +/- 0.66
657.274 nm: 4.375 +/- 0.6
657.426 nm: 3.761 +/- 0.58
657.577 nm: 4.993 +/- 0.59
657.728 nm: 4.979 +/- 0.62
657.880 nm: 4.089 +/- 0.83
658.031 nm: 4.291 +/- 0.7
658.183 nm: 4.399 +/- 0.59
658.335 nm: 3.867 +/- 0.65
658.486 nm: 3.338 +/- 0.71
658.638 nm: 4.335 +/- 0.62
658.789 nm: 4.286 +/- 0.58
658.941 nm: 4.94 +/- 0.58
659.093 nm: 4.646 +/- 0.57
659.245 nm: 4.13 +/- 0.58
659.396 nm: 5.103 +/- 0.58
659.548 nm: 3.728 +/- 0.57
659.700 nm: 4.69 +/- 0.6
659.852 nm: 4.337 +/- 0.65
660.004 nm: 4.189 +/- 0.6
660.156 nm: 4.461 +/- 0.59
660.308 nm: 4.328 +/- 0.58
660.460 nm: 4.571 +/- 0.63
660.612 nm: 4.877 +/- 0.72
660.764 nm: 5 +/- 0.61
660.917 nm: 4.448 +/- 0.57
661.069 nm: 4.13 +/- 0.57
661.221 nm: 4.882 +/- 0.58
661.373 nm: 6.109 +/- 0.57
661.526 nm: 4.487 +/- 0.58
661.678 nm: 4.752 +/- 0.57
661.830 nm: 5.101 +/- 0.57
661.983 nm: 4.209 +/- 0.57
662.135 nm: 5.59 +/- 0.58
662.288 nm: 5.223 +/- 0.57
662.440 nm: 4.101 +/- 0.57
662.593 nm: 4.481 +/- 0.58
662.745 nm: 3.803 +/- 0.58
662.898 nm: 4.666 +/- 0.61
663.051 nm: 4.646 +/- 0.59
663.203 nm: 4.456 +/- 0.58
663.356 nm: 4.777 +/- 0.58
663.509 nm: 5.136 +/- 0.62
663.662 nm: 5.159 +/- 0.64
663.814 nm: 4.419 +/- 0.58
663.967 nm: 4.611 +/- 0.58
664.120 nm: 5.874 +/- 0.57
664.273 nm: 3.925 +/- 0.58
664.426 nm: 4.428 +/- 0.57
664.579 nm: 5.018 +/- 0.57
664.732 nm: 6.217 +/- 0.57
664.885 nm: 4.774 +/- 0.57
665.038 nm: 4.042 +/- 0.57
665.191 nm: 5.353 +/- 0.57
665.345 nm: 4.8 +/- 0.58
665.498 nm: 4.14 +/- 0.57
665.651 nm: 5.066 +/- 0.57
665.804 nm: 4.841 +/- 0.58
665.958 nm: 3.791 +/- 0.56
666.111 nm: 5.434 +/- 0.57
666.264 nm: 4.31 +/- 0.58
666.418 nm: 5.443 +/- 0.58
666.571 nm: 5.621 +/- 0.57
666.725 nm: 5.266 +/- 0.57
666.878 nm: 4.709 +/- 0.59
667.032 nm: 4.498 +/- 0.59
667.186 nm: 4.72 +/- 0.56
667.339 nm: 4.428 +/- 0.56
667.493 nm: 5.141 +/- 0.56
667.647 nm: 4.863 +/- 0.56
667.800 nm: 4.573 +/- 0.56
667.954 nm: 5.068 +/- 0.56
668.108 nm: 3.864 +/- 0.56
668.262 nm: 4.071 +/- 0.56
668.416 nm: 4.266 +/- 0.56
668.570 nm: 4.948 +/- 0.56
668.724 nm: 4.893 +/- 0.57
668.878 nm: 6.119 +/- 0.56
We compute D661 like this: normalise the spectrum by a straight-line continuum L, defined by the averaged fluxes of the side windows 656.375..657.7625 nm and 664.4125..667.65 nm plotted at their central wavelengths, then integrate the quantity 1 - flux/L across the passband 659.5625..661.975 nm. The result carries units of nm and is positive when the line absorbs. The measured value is -0.125 nm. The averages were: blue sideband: 4.11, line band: 4.65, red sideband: 4.87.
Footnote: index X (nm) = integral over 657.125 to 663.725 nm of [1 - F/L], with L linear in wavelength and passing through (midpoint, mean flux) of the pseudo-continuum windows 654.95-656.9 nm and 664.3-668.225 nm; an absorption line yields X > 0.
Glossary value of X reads 0.18 nm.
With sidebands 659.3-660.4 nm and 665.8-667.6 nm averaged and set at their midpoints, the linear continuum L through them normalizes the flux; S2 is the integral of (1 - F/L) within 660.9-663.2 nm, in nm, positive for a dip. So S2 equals -0.082 nm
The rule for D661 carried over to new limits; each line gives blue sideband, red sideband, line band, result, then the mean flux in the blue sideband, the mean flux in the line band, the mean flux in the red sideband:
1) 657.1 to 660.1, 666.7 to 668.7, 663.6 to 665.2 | -0.12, 4.31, 4.87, 4.64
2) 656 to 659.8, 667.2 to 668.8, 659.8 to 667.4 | -0.49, 4.27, 4.76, 4.62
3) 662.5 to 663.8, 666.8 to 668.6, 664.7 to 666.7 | -0.12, 4.62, 4.89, 4.59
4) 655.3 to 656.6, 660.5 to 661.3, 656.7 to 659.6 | 0.20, 4.49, 4.26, 4.67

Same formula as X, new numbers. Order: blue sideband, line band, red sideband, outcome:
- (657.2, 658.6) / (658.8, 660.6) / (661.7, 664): -0.030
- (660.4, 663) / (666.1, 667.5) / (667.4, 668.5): -0.105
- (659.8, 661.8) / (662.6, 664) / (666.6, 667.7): 0.034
